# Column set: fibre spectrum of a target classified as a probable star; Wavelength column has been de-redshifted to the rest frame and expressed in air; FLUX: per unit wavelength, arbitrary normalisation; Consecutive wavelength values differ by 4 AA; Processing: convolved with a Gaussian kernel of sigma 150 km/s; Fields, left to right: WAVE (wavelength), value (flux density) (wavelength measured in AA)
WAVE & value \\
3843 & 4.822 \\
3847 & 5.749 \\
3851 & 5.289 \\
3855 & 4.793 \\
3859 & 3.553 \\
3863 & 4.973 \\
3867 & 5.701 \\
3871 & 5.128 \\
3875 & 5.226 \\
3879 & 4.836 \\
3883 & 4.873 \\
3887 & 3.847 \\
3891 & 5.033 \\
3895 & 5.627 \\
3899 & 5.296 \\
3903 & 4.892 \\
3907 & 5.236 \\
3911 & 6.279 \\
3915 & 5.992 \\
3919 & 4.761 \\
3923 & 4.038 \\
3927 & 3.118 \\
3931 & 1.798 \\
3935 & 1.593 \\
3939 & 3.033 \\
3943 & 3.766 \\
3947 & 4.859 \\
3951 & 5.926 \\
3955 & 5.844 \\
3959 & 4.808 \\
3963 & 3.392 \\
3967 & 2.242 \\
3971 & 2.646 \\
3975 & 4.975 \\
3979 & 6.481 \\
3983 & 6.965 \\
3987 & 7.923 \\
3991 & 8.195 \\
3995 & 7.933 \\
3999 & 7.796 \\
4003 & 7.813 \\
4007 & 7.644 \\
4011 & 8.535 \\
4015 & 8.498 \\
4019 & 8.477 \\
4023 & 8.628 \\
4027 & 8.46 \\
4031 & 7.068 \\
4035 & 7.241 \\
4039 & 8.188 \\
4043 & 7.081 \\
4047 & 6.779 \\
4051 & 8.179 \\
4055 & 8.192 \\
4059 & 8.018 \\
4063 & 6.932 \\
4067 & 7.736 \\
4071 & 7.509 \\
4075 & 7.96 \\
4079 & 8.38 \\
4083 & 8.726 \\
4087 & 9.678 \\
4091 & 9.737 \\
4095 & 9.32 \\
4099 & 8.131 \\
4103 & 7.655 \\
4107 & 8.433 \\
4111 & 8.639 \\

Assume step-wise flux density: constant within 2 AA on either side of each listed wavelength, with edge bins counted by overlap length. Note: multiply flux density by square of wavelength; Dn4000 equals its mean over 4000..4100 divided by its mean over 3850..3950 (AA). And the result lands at 1.93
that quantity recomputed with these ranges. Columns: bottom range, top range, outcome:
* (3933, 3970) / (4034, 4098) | 2.20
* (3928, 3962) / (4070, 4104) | 2.36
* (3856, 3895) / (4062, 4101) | 1.94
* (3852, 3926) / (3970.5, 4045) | 1.60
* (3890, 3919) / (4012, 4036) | 1.58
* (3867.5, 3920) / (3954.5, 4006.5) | 1.21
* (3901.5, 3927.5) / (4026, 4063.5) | 1.63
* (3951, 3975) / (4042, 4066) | 1.95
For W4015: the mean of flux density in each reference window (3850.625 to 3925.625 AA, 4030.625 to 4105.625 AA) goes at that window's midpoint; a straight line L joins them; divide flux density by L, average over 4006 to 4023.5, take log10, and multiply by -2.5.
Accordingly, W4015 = -0.172 mag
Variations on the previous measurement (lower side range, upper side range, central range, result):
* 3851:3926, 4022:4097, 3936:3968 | 0.408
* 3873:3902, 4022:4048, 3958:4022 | 0.051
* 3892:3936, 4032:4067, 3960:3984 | 0.321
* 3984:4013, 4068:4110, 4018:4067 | 0.064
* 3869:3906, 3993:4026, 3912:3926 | 0.180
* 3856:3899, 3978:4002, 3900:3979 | 0.430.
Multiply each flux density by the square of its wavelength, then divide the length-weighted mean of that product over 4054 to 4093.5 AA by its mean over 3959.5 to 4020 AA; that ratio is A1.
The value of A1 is 1.3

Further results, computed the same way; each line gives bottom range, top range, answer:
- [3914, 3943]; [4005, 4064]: 2.44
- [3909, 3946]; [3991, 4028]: 2.22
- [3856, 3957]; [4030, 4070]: 1.76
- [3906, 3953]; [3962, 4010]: 1.55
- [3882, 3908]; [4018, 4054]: 1.68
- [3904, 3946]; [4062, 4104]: 2.27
